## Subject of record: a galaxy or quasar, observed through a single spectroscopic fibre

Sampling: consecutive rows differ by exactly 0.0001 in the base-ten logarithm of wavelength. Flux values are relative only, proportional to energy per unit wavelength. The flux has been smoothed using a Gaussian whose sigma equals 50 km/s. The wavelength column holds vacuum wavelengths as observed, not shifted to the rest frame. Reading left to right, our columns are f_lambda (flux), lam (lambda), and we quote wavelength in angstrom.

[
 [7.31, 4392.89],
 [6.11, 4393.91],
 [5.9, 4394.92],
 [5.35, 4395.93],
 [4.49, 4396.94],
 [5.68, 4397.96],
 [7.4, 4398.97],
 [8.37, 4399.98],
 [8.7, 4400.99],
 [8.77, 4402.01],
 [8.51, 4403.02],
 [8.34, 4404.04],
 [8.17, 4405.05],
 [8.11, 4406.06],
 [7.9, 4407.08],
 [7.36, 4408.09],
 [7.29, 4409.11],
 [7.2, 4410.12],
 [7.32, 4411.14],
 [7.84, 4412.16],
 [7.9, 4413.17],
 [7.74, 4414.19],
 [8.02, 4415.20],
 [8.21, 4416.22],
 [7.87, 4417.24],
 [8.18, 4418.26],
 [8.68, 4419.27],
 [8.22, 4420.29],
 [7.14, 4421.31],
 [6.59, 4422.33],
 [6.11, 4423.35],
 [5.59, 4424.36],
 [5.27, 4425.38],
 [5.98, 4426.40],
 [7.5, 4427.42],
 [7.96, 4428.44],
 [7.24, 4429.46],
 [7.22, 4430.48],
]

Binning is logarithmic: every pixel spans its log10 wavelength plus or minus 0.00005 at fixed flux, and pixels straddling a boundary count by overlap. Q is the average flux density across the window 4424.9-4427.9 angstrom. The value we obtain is 6.24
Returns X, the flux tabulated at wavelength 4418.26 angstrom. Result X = 8.18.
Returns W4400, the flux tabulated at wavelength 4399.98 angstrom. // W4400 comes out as 8.37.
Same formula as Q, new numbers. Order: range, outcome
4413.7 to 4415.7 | 7.91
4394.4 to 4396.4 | 5.64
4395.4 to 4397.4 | 4.95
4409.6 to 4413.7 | 7.56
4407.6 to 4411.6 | 7.28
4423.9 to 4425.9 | 5.42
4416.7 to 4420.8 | 8.23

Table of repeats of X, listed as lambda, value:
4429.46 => 7.24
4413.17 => 7.9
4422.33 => 6.59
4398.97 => 7.4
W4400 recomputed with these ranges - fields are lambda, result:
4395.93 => 5.35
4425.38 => 5.27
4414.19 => 7.74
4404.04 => 8.34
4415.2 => 8.02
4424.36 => 5.59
